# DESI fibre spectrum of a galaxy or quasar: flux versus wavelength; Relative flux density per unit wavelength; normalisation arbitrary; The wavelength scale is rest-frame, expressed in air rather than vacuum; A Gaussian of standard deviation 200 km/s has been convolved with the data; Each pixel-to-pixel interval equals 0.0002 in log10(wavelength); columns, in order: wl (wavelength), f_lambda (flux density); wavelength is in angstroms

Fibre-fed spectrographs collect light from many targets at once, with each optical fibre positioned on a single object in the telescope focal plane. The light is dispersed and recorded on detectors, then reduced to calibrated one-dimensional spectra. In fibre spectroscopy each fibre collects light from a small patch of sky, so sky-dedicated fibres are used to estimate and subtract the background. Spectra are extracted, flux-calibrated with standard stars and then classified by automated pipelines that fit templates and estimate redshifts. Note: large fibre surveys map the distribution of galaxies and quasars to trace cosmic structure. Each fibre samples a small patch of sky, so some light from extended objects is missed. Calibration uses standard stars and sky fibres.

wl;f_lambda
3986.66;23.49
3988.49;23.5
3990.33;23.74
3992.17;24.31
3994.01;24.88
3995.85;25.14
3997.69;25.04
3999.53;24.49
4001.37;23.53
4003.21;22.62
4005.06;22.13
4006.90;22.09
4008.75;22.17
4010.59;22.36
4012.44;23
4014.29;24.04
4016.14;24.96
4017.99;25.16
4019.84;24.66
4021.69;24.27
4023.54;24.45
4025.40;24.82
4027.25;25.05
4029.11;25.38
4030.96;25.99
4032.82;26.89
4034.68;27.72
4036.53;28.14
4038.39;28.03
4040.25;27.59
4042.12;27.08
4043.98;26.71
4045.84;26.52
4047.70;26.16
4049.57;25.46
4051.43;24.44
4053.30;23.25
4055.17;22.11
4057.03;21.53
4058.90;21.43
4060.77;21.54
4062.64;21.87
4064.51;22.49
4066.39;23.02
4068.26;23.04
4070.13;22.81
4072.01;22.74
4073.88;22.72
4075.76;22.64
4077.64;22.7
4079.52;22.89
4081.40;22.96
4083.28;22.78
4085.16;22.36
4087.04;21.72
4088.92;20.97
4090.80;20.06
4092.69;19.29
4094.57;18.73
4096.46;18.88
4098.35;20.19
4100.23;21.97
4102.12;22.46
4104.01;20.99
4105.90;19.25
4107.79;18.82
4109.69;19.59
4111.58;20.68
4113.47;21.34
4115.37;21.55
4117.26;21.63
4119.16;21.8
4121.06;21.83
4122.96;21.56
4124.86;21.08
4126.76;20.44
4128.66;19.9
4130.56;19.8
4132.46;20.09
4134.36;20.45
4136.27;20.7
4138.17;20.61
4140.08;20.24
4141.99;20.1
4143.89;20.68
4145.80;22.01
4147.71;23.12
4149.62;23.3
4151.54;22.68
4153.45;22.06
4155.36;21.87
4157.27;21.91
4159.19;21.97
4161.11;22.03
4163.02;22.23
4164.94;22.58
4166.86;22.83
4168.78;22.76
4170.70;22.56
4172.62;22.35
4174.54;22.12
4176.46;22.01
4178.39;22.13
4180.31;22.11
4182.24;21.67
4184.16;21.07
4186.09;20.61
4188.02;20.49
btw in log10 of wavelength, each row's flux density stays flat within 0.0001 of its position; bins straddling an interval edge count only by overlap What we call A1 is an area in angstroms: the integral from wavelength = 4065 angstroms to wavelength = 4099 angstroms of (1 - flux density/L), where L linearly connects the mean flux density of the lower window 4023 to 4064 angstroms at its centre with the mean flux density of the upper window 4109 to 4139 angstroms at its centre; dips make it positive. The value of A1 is 2.0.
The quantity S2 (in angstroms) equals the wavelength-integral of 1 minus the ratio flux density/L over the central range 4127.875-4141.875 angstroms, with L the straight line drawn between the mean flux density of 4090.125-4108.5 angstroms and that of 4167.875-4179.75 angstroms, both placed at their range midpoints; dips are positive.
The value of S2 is 0.6 angstroms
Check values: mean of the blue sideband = 20.1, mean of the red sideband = 22.3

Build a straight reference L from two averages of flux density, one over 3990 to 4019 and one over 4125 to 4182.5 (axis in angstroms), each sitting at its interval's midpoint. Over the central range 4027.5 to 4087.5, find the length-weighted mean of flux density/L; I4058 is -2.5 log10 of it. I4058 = -0.05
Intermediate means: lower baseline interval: 23.7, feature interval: 24.2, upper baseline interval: 21.6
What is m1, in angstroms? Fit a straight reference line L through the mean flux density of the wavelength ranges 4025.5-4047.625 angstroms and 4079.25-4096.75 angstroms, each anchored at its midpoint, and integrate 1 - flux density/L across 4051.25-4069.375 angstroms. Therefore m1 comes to 1.3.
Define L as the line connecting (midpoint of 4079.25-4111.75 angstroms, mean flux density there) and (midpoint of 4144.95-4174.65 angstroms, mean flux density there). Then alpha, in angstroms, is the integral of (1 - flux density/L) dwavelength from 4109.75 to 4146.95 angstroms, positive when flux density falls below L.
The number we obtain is 1.29 angstroms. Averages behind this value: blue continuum 20.8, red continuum 22.4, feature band 20.9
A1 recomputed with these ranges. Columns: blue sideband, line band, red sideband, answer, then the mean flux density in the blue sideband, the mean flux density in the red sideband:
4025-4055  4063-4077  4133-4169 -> 1.23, 26.1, 21.8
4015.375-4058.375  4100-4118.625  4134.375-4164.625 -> 1.80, 25.5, 21.7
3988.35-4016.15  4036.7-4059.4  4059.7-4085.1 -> -2.22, 23.6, 22.6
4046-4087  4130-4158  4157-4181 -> 1.40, 22.9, 22.3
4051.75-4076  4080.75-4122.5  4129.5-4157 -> 1.90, 22.4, 21.3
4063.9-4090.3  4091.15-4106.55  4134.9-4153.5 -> 1.35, 22.5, 21.5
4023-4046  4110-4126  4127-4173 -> 1.12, 26.5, 21.6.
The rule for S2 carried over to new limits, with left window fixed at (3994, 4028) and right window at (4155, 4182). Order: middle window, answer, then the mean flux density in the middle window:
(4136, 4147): 0.9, 20.8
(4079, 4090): 0.4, 22.2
